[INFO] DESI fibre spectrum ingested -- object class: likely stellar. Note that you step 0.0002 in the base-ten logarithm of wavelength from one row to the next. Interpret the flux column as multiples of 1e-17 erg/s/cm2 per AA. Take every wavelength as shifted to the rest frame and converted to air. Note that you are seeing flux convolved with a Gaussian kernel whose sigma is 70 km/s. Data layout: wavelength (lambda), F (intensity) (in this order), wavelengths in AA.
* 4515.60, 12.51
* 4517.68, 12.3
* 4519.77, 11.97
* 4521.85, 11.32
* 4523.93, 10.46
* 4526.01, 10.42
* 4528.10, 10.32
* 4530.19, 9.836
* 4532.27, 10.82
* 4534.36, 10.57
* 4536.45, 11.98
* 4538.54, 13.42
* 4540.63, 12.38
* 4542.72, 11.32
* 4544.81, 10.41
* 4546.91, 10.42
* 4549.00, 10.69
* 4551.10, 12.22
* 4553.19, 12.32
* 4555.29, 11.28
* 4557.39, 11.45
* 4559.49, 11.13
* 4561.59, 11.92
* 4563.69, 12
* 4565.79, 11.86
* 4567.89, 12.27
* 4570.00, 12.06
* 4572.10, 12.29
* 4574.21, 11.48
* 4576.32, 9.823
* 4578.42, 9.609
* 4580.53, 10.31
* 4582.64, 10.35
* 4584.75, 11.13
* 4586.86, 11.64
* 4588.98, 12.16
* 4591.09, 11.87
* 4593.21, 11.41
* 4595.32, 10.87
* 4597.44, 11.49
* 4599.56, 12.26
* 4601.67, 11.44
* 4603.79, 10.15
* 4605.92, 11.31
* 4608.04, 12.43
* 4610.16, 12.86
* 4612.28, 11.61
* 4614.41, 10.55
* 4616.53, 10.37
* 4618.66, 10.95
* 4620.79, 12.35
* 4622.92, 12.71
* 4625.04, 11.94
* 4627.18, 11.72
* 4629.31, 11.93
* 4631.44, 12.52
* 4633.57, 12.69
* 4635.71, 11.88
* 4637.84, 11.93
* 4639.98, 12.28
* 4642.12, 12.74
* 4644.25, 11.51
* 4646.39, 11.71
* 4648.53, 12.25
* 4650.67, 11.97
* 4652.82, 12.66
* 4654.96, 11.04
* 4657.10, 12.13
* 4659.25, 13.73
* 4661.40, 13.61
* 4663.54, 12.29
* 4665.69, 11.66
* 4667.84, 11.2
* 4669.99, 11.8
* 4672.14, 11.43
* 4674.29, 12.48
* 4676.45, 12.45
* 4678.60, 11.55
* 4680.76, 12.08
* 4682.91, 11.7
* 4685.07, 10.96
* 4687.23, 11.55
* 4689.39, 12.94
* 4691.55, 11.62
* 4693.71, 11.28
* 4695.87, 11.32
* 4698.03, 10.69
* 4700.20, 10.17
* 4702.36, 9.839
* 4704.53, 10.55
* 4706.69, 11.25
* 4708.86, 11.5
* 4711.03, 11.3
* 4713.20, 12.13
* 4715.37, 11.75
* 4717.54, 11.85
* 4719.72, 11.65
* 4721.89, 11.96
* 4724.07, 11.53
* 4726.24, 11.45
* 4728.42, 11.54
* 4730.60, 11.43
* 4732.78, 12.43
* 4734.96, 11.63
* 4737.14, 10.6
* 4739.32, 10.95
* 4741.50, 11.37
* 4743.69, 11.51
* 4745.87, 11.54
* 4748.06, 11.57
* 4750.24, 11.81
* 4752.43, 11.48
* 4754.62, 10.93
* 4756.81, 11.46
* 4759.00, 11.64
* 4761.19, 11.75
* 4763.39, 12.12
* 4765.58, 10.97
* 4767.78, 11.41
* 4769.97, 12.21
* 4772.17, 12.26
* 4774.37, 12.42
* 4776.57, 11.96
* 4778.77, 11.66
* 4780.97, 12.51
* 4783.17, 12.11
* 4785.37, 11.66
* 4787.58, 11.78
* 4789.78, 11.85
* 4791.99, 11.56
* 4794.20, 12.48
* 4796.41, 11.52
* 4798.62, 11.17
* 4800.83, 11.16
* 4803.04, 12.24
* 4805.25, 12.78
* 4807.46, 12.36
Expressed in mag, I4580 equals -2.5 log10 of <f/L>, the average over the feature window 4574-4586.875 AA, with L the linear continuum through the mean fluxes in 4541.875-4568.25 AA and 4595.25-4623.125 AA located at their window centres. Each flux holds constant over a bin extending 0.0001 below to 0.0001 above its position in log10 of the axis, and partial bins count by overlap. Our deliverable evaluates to 0.10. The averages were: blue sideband 11.5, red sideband 11.5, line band 10.5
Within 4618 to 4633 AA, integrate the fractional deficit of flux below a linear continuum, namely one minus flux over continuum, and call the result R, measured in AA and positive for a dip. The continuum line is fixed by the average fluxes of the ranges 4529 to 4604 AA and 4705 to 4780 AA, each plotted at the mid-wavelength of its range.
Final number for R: -0.8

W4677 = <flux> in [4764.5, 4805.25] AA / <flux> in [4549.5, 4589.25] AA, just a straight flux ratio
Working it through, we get 1.04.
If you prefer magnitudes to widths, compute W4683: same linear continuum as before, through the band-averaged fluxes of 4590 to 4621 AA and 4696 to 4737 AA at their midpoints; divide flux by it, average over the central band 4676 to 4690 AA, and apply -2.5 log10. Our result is -0.04 mag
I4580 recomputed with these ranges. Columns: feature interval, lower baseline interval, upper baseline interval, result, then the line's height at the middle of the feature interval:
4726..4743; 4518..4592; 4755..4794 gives 0.03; 11.7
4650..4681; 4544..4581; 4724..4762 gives -0.07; 11.4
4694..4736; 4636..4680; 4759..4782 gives 0.06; 12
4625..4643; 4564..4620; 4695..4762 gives -0.08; 11.4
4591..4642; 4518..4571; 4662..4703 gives -0.02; 11.5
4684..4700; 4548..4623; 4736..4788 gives 0.02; 11.6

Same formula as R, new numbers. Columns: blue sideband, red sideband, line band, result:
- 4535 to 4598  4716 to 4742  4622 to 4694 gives -3.5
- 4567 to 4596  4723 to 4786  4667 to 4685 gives -0.5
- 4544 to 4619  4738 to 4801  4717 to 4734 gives -0.2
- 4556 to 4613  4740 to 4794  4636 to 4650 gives -0.6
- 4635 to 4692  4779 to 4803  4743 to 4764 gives 0.5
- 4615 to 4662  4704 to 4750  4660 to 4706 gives 0.8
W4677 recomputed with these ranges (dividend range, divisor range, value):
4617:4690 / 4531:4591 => 1.06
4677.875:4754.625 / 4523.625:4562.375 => 1.02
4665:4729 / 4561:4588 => 1.02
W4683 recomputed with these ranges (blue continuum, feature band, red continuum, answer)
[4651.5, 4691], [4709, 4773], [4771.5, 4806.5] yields 0.04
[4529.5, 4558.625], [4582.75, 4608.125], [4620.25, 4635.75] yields 0.04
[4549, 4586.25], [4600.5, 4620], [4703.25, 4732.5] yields 0.01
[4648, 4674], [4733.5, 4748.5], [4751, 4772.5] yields 0.04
